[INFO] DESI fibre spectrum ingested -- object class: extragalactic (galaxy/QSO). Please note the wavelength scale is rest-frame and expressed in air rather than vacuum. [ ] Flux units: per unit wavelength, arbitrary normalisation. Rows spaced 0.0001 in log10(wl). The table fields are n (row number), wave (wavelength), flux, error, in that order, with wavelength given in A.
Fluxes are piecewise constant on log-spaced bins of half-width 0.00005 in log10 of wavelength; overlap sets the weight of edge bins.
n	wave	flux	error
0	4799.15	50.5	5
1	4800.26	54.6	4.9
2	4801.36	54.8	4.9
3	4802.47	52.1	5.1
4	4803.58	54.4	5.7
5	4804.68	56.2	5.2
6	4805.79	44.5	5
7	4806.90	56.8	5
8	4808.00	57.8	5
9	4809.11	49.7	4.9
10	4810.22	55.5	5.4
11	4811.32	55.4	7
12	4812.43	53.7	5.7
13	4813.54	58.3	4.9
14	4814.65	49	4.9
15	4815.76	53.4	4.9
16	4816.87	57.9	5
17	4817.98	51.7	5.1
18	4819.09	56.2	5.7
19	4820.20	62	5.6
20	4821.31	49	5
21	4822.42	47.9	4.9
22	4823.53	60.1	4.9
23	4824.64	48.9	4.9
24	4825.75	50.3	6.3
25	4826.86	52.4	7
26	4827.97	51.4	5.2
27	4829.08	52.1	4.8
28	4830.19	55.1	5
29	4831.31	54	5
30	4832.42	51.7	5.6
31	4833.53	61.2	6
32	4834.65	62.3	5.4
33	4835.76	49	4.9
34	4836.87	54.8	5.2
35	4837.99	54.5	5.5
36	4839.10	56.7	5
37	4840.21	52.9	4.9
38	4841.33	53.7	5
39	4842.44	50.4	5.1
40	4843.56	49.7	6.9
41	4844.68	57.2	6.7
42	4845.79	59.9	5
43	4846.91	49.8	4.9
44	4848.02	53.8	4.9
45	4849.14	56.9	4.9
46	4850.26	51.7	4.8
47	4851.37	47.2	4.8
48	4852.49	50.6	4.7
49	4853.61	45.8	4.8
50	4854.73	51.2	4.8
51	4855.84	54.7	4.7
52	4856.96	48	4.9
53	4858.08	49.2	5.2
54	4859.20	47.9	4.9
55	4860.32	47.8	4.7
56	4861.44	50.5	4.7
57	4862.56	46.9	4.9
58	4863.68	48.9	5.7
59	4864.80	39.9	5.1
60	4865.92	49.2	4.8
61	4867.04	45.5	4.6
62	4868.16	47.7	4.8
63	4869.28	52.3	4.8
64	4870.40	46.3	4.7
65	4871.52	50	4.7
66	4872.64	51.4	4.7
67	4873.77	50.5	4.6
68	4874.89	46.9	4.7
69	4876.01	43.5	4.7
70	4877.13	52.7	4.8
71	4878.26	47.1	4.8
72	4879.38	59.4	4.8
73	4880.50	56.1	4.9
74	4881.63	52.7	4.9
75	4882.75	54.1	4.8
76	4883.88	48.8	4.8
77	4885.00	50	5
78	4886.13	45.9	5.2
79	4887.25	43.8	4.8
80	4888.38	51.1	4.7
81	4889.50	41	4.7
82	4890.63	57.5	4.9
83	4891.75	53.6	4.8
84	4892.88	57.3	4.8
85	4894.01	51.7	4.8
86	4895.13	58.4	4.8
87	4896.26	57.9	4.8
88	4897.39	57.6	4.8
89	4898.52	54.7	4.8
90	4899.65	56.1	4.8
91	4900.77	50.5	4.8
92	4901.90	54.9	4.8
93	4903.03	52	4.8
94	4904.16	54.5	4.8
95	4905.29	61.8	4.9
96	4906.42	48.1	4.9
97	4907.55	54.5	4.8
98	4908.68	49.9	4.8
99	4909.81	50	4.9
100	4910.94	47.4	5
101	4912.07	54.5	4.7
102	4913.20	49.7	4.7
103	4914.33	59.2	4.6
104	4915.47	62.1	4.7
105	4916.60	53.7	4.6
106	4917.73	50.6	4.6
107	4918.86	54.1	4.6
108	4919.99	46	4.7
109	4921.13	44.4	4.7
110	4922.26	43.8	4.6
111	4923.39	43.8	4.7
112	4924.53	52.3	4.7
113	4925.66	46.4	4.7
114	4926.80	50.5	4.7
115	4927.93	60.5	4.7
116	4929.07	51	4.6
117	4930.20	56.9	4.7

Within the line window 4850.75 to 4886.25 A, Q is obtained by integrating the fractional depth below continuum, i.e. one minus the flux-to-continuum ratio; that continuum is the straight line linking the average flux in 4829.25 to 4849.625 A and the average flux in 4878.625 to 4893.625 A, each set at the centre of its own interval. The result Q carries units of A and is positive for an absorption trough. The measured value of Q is 2.2 A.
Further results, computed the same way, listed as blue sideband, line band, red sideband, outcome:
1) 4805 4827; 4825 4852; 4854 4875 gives -1.2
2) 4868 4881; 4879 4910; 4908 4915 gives -1.1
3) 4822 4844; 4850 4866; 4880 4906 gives 1.4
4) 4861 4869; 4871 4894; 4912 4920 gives -0.5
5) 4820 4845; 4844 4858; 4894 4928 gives 0.3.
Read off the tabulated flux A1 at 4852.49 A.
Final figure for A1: 50.6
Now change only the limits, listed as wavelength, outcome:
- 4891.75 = 53.6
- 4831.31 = 54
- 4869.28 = 52.3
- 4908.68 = 49.9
